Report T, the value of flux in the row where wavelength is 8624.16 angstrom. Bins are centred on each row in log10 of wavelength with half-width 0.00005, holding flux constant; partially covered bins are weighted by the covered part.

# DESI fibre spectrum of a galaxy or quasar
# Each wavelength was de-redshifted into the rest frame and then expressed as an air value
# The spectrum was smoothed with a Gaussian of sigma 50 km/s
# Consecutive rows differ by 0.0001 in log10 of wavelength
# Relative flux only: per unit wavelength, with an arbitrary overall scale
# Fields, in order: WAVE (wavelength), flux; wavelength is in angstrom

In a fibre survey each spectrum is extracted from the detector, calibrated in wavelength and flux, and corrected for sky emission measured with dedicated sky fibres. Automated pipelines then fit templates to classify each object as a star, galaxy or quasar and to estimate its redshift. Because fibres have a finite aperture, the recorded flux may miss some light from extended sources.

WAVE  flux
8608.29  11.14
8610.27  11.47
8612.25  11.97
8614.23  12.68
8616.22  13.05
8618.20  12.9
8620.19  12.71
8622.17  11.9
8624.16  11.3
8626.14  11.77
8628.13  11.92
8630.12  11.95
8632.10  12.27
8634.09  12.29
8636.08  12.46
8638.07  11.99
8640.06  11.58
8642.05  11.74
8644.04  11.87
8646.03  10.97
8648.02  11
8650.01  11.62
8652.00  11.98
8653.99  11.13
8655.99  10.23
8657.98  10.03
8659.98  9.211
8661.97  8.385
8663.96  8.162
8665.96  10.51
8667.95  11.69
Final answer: 11.3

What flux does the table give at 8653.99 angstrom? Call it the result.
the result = 11.13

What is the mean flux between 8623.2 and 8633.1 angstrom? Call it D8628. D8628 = 11.8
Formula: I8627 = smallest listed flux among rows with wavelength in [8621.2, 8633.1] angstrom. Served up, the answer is 11.3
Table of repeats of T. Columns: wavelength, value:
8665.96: 10.51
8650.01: 11.62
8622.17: 11.9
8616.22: 13.05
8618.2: 12.9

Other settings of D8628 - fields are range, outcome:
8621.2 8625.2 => 11.6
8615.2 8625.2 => 12.4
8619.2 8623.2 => 12.3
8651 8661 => 10.5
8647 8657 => 11.2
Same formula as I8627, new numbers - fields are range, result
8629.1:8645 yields 11.58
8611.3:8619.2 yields 11.97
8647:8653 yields 11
